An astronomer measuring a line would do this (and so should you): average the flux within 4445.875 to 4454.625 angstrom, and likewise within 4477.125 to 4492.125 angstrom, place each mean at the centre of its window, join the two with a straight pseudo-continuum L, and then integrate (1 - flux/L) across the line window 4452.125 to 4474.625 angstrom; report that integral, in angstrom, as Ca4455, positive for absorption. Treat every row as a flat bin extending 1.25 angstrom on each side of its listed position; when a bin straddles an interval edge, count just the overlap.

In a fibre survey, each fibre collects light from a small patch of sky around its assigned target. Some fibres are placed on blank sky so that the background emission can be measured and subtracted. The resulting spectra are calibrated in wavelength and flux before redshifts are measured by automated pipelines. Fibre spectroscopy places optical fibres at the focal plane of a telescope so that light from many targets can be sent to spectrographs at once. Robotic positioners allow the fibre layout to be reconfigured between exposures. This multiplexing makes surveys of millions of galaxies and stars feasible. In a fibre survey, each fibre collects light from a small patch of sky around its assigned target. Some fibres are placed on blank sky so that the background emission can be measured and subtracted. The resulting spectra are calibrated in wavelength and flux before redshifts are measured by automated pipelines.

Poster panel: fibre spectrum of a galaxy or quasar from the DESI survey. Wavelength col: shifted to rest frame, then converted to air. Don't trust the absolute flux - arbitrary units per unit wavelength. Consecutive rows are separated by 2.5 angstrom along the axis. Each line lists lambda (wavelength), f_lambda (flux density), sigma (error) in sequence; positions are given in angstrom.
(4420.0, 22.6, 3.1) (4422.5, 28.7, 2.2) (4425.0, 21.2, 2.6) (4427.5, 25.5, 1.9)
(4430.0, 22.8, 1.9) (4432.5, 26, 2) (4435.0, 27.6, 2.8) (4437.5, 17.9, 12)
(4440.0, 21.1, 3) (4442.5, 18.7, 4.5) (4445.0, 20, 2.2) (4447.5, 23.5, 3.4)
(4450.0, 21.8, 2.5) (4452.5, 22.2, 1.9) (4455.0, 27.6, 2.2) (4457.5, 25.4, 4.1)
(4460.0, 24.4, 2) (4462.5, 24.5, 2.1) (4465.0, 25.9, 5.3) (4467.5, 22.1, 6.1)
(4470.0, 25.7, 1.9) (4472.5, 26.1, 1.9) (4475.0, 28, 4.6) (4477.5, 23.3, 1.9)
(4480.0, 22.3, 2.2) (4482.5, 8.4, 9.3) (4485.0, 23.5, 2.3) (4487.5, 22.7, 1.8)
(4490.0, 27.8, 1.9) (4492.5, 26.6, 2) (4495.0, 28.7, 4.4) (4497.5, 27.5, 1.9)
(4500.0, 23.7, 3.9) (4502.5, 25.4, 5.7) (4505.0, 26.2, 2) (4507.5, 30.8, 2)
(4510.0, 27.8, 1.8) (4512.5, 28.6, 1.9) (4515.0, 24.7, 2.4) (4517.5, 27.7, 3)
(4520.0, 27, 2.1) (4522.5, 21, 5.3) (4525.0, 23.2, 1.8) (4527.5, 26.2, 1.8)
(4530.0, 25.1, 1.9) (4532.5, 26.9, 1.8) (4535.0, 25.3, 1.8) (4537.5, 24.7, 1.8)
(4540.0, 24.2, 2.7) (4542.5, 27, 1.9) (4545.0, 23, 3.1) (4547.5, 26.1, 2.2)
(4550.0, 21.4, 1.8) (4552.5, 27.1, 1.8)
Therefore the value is -2.7 angstrom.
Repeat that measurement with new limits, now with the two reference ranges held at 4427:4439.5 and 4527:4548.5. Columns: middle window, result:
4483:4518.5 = -2.0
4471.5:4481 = -0.2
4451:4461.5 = -0.3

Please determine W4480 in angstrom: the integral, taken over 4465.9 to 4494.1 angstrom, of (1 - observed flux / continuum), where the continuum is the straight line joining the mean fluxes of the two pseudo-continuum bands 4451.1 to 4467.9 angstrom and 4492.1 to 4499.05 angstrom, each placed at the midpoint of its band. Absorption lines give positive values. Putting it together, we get 3.1 angstrom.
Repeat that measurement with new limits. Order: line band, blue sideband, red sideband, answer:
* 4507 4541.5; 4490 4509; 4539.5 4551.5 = -0.28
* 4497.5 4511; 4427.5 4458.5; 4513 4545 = -1.23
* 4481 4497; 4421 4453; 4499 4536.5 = 1.13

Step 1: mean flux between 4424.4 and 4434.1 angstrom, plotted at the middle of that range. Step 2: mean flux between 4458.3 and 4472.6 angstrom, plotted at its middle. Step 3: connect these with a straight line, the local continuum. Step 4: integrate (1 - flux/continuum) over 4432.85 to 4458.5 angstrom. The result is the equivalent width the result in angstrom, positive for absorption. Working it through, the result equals 1.8 angstrom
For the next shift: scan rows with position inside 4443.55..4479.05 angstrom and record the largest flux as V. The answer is 28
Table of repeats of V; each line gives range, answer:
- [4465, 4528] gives 30.8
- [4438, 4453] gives 23.5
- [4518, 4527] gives 27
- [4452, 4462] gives 27.6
